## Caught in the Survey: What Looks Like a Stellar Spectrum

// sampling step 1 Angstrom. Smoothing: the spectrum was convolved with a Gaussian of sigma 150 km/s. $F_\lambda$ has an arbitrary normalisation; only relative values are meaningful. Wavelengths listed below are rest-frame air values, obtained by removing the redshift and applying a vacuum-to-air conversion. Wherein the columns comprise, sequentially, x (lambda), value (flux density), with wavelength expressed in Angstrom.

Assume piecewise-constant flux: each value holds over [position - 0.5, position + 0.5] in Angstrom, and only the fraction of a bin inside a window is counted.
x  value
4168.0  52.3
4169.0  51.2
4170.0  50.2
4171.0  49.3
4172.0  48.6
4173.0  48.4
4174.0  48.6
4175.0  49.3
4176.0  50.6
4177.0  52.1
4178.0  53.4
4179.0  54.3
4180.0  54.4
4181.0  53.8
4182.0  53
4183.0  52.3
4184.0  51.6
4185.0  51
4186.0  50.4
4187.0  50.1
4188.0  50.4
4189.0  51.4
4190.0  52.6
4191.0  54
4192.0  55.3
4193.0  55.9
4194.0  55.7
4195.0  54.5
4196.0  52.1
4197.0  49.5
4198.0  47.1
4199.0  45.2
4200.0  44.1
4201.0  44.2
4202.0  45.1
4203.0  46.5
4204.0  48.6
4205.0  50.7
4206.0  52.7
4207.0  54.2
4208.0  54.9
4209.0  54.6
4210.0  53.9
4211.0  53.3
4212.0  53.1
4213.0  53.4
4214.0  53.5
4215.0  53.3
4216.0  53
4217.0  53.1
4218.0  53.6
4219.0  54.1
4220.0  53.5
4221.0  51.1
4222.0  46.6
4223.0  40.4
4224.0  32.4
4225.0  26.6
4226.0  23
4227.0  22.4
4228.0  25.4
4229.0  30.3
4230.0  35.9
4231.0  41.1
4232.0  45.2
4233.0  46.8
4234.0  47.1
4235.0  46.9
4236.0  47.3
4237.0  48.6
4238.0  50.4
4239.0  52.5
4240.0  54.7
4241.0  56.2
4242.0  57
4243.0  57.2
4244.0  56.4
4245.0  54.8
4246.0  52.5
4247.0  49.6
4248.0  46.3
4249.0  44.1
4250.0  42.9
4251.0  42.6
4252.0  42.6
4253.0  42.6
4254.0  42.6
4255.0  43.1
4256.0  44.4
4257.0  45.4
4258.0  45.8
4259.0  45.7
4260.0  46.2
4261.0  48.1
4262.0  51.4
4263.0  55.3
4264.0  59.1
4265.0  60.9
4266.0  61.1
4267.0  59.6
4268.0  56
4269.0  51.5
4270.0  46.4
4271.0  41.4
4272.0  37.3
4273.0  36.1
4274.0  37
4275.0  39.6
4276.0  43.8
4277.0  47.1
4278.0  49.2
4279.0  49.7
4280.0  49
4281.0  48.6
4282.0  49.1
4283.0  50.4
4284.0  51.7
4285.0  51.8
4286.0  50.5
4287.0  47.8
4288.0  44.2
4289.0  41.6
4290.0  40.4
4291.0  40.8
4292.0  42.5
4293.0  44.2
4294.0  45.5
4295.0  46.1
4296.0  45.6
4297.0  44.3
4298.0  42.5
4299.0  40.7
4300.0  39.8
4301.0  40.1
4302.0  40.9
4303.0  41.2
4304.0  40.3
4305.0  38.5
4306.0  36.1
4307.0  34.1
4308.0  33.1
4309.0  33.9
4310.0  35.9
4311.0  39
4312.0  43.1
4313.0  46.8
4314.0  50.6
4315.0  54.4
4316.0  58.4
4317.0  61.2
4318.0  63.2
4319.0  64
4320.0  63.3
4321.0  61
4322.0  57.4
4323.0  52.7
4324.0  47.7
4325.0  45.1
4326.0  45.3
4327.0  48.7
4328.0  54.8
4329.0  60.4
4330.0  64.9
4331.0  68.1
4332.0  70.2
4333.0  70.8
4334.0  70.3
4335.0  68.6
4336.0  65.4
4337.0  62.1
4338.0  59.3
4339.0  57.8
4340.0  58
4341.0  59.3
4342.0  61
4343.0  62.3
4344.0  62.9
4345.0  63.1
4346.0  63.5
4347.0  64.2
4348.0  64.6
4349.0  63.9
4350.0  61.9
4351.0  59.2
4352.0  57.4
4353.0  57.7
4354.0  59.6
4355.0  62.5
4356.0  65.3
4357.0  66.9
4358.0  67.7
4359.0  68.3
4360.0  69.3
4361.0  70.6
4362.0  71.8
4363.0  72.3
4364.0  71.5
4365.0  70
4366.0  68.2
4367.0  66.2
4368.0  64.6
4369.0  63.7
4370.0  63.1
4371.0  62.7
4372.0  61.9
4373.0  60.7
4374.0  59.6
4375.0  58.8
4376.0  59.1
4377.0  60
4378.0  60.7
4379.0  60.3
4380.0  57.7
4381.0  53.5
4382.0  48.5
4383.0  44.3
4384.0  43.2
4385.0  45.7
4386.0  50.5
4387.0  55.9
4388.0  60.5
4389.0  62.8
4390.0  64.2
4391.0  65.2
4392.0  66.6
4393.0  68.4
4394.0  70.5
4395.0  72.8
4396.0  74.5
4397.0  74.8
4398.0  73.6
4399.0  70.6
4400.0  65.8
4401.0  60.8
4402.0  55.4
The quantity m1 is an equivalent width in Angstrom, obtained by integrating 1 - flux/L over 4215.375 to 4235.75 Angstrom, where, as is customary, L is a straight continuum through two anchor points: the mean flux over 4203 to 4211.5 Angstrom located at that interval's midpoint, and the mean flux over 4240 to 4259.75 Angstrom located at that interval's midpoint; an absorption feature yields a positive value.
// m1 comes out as 3.7 Angstrom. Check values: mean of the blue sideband 52.5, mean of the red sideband 48.1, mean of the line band 41.6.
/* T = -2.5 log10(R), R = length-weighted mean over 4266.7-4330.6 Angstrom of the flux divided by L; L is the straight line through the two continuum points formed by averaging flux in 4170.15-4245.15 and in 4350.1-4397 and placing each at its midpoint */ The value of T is 0.198 mag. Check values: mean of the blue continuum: 49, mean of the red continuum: 62.4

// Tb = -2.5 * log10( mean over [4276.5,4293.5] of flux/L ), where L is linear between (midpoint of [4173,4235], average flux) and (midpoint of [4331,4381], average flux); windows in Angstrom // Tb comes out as 0.20 mag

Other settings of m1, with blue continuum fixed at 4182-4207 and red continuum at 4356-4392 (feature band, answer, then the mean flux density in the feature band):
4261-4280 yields 2.1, 49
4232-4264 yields 3.0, 48.7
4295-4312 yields 5.3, 39.4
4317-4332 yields 0.3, 57.5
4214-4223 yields 0.1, 51.7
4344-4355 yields -0.3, 61.6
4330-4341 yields -1.0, 64.8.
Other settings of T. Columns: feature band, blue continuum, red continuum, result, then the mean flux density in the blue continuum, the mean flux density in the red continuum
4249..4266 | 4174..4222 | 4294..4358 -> 0.11 mag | 51.7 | 54.3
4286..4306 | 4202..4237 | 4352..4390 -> 0.25 mag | 45.9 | 61.2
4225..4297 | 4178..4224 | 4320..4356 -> 0.19 mag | 51.3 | 60.4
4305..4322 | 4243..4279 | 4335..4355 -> 0.16 mag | 47.8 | 61.4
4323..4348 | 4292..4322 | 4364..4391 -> -0.18 mag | 45.9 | 59.1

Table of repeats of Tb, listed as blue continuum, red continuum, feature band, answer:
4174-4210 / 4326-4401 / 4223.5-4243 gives 0.277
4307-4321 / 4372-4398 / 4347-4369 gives -0.168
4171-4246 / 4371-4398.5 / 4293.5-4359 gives 0.047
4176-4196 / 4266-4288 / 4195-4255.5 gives 0.077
